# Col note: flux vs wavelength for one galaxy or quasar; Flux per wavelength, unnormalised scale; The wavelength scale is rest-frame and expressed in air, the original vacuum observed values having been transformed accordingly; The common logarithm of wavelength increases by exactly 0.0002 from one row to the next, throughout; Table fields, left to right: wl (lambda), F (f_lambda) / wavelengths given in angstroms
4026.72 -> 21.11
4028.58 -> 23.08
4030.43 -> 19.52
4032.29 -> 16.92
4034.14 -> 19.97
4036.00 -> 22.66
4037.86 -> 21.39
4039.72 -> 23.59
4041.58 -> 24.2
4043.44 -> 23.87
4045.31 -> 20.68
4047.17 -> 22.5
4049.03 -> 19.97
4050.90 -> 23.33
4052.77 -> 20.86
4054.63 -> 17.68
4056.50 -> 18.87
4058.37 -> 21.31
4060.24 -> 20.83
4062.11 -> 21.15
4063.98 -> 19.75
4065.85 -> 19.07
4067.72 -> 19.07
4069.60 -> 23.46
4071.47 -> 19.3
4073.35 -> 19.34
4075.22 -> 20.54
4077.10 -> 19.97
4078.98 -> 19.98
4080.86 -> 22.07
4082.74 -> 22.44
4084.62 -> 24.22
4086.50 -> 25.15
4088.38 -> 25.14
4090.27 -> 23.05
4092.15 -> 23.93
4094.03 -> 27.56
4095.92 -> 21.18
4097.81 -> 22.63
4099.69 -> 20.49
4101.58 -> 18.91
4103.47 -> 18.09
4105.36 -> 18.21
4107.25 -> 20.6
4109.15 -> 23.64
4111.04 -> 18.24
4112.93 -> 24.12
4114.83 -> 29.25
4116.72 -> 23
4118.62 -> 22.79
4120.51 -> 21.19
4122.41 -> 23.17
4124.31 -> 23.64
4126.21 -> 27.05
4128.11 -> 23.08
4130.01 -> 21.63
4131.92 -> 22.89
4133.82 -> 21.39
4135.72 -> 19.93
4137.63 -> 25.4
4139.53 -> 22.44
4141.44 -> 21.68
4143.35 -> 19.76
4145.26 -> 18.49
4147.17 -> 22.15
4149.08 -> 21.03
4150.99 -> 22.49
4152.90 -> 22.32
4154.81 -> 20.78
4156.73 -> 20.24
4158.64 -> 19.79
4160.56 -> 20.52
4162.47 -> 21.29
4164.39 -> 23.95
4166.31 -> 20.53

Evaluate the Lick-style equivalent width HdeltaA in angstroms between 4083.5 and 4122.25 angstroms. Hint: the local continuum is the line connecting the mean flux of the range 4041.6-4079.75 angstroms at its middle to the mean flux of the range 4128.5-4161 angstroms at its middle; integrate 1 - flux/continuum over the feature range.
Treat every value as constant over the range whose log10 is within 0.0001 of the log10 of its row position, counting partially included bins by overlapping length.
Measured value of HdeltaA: -2.87 angstroms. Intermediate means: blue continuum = 20.7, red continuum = 21.4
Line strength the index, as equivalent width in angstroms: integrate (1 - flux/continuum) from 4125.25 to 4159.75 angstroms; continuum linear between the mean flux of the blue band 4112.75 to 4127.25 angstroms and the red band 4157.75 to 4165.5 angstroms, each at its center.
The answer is 1.4 angstroms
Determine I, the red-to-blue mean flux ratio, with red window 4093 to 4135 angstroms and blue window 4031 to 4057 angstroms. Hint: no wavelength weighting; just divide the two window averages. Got 1.06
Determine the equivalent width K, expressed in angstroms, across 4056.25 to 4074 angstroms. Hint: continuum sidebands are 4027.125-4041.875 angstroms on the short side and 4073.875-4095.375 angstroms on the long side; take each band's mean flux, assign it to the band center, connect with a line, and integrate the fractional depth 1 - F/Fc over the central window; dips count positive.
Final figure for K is 1.6 angstroms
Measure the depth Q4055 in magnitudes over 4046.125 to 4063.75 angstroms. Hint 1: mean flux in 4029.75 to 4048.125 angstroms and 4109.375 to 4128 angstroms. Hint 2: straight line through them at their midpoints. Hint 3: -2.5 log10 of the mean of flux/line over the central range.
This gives 0.07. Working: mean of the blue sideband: 21.6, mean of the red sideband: 23.6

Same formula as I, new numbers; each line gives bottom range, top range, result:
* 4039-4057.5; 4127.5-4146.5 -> 1.01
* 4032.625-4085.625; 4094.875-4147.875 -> 1.04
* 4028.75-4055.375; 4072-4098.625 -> 1.06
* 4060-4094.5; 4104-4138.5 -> 1.04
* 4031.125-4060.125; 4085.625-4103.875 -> 1.07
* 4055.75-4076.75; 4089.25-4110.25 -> 1.07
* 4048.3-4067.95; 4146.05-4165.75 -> 1.06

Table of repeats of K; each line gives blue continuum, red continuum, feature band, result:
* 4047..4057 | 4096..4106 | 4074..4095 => -3.1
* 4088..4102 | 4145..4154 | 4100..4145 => 0.2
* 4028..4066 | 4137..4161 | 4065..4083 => 0.5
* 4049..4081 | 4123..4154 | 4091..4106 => -0.2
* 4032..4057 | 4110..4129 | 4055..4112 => 3.2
